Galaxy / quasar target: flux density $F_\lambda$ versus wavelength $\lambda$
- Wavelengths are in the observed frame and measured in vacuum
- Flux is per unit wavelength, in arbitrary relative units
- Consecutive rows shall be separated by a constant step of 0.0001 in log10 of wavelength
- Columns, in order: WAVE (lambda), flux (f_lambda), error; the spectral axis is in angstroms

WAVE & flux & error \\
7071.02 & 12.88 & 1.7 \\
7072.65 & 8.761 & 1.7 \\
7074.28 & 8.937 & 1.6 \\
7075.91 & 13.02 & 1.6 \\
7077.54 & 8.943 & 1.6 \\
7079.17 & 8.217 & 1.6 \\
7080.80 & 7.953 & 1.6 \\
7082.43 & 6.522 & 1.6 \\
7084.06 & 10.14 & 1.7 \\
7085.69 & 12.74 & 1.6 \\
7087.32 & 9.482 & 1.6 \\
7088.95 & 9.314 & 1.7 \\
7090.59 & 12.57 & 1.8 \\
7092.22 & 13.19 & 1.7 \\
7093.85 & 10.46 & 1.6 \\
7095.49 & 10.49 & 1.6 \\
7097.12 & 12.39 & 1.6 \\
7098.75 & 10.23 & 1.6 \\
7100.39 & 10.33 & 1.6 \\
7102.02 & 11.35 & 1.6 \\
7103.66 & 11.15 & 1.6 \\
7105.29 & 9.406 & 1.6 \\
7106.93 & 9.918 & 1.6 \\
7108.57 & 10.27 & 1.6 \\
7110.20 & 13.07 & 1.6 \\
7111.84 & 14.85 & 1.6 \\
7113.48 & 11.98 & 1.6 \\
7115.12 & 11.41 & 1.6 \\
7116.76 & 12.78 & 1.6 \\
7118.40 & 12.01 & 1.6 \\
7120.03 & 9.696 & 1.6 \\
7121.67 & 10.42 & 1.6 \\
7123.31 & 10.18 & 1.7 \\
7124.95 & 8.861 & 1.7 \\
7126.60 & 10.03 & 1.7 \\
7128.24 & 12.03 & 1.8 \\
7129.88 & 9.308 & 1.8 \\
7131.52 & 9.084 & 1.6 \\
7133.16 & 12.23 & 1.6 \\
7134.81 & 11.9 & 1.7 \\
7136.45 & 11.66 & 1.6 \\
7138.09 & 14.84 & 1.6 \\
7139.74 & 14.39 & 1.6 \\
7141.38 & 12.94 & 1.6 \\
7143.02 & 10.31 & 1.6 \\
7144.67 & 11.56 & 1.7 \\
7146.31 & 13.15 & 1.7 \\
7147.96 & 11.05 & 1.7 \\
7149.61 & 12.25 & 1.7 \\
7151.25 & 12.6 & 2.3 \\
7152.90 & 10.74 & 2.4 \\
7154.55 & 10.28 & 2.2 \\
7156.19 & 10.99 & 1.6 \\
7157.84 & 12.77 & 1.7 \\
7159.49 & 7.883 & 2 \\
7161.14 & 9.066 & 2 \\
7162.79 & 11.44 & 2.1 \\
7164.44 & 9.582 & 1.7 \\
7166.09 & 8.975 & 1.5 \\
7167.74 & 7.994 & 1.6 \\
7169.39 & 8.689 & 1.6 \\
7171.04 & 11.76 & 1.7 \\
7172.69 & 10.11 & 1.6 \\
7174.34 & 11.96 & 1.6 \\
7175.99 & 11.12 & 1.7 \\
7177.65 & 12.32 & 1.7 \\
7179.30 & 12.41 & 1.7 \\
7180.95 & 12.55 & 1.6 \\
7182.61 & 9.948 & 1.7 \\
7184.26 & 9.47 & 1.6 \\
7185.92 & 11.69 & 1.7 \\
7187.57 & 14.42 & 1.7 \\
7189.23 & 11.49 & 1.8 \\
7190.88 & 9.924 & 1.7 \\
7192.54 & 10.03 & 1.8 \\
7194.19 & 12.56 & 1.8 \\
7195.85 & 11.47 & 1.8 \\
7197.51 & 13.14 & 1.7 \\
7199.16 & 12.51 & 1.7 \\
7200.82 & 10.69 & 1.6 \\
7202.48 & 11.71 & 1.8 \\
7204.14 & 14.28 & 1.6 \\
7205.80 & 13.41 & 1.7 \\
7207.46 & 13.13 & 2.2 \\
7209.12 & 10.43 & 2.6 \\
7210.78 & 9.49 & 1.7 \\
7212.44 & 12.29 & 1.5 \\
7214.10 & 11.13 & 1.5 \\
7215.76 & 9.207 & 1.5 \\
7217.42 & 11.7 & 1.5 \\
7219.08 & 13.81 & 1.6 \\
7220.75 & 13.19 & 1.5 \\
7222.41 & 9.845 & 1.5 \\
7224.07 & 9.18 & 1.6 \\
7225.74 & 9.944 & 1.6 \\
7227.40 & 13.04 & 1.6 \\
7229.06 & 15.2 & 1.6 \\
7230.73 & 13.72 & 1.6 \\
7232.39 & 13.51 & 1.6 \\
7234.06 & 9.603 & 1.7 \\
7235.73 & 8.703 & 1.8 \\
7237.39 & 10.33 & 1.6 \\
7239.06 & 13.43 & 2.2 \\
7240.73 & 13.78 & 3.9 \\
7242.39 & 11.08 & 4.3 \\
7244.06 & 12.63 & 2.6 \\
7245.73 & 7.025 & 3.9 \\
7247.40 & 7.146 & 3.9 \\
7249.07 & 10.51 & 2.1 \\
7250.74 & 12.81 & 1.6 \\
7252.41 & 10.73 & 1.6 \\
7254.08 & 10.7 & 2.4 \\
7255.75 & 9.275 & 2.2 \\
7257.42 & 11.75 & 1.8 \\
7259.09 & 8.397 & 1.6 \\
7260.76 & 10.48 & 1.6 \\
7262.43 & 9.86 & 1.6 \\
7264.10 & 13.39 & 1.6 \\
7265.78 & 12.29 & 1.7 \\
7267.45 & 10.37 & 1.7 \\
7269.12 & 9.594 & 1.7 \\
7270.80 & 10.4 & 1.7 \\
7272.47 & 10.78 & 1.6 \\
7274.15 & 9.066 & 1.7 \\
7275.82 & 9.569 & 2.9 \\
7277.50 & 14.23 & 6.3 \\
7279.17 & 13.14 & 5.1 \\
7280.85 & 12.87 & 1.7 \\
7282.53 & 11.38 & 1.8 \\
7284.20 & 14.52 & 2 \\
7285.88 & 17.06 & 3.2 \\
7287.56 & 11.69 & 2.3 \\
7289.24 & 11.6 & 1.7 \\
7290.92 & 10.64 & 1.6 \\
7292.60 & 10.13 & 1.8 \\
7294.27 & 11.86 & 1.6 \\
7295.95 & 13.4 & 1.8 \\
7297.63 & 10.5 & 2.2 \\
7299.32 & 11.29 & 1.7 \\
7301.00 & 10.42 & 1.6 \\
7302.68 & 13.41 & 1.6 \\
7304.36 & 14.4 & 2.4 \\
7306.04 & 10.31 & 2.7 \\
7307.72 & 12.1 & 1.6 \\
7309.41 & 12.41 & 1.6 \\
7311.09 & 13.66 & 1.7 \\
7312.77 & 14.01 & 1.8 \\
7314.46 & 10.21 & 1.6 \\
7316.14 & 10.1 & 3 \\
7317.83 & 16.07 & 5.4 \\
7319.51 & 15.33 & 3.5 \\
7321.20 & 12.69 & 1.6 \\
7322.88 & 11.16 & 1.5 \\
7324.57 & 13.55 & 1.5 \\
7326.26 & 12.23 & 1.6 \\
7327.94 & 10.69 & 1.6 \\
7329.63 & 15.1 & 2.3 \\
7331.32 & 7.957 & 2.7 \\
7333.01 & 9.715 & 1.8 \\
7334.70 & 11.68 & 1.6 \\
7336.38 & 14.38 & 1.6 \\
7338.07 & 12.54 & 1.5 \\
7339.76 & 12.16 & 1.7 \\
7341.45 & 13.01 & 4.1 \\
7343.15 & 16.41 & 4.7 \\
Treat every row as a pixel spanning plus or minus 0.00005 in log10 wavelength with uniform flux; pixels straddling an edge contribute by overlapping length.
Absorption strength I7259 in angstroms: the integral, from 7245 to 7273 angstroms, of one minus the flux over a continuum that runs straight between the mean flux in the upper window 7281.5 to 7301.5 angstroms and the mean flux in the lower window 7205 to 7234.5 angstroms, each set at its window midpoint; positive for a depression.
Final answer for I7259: 3.8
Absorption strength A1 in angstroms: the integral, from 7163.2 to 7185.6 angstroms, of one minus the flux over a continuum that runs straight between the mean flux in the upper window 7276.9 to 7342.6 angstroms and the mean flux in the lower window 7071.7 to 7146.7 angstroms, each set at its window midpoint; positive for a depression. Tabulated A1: 1.7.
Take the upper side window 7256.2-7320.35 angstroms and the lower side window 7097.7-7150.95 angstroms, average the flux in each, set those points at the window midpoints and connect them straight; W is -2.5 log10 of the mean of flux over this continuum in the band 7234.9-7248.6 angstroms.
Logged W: 0.12 mag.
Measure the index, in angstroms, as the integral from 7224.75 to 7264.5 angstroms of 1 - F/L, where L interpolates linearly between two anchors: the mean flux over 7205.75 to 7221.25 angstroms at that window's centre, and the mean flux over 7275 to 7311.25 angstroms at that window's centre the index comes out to 2.7 angstroms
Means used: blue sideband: 11.7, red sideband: 12.3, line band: 11.1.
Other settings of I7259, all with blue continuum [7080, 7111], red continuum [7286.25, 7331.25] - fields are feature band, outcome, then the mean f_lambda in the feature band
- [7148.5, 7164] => 0.27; 10.9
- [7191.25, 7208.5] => -1.23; 12.2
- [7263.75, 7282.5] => 0.93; 11.4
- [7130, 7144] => -1.43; 12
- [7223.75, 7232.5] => -0.69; 12.5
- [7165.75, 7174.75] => 1.04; 9.88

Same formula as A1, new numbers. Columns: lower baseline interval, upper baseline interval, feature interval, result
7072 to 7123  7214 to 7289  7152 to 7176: 1.7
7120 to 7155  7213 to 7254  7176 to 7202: -0.7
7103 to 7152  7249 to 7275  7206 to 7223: -0.9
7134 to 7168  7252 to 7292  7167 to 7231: -1.1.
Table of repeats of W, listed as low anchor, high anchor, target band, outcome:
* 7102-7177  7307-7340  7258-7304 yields 0.045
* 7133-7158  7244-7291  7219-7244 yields -0.040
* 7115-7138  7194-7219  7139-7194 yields 0.028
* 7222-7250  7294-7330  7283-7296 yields -0.042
